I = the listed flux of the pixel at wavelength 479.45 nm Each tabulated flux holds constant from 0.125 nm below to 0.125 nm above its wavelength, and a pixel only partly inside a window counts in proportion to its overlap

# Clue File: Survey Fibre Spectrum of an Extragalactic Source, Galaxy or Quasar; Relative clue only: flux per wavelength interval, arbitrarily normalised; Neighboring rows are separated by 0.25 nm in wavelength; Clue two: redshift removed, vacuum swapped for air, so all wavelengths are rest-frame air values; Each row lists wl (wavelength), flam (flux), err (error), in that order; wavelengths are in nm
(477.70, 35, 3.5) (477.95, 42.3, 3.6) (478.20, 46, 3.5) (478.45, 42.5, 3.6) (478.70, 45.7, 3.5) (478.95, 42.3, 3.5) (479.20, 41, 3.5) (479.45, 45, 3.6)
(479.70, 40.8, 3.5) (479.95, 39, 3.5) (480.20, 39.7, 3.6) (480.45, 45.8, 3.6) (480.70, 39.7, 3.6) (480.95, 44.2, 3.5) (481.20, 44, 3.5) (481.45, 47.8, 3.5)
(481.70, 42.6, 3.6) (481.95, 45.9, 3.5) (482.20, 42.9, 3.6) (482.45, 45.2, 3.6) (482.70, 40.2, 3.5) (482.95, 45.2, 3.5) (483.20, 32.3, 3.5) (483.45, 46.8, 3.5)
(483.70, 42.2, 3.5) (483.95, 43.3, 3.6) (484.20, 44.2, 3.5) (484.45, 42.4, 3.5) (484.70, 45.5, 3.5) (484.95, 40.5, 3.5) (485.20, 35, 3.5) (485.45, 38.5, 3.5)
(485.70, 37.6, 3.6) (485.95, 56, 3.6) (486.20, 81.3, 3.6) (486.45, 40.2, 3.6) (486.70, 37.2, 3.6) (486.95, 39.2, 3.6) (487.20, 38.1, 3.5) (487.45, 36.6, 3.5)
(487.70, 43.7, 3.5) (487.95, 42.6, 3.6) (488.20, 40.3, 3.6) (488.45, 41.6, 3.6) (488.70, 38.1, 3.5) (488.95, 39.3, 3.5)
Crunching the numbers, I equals 45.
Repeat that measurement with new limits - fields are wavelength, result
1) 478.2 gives 46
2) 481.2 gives 44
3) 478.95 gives 42.3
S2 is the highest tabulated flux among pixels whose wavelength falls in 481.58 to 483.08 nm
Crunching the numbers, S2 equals 45.9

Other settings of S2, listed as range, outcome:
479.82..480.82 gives 45.8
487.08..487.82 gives 43.7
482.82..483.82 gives 46.8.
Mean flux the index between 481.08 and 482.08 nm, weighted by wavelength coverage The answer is 45.1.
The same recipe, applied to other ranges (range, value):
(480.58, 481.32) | 42.6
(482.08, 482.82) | 42.8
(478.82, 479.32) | 41.7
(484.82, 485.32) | 37.9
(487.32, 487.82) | 40.1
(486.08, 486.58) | 60.3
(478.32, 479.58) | 43.3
